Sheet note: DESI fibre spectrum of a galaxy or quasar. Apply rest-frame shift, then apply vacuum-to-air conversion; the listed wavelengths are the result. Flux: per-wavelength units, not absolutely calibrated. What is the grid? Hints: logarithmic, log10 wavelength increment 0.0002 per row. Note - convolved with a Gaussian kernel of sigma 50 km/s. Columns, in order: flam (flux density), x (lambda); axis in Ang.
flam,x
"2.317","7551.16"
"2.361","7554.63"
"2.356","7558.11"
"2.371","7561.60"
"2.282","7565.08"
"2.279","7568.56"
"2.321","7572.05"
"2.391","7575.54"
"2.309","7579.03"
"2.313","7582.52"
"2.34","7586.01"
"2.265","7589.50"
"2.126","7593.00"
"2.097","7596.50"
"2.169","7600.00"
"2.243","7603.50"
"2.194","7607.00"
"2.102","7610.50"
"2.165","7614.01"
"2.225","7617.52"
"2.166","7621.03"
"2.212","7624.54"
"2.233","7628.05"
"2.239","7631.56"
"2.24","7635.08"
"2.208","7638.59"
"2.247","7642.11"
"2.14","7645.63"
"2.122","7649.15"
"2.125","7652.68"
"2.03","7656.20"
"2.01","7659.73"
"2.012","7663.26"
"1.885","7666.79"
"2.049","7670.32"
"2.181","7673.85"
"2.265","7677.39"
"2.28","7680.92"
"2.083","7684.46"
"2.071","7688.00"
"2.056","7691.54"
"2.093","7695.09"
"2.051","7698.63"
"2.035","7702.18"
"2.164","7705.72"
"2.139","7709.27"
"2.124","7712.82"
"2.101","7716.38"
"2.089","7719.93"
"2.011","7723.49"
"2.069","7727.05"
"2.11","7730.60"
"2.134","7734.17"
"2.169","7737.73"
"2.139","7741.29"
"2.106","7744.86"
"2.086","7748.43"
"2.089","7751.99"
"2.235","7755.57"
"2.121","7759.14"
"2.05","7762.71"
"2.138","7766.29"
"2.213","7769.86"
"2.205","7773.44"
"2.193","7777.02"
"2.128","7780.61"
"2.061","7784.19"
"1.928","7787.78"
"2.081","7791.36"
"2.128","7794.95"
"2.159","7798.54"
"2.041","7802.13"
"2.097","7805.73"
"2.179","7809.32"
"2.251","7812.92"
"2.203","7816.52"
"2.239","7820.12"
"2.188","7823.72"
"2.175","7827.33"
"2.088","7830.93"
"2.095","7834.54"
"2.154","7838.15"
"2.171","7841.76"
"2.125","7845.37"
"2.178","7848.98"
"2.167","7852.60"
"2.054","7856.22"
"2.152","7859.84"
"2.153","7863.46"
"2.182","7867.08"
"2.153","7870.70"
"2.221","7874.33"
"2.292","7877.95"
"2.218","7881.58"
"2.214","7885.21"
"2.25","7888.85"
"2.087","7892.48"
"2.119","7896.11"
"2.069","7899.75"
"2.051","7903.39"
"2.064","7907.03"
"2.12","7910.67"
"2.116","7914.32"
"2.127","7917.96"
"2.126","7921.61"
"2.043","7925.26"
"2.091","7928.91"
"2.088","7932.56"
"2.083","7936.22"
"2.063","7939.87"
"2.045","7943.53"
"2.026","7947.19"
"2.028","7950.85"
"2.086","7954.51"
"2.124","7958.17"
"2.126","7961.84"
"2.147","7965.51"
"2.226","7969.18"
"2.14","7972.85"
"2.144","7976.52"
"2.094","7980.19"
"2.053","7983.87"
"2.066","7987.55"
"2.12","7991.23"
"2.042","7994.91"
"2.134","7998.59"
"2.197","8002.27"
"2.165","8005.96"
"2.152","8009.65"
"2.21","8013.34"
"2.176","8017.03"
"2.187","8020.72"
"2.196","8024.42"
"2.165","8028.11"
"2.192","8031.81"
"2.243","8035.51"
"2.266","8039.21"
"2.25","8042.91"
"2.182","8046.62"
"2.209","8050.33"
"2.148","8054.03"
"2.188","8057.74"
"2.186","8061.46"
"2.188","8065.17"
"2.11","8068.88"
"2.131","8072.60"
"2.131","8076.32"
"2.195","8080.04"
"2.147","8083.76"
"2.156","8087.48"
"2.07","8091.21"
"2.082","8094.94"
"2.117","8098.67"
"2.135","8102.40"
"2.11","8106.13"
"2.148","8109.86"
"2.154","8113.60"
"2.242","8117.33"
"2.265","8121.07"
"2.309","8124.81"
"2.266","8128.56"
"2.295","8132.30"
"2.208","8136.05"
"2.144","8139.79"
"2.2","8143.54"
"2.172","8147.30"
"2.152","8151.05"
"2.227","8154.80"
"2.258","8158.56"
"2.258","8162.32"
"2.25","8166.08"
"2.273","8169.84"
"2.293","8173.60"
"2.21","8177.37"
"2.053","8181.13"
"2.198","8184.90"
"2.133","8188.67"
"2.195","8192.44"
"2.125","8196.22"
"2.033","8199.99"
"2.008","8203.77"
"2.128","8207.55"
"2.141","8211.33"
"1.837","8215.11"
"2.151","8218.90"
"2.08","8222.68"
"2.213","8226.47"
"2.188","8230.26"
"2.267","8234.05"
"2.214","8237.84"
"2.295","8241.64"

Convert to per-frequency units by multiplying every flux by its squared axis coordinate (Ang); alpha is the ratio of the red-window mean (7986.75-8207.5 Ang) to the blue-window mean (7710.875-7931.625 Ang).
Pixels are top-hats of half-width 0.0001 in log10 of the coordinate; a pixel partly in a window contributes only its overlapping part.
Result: 1.1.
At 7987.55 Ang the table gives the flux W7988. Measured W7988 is 2.066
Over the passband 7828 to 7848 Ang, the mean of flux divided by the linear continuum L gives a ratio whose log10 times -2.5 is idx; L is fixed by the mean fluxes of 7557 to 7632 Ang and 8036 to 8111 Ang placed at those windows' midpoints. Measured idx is 0.03 mag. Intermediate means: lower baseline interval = 2.24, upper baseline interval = 2.16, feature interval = 2.13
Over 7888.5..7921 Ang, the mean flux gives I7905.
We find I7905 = 2.11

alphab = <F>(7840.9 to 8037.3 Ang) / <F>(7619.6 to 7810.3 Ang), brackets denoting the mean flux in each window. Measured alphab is 1.01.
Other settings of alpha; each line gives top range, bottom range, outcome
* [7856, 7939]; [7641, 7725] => 1.08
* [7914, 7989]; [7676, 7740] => 1.06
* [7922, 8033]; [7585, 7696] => 1.07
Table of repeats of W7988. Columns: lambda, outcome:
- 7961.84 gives 2.126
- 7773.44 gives 2.205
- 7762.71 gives 2.05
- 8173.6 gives 2.293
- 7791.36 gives 2.081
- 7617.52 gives 2.225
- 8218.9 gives 2.151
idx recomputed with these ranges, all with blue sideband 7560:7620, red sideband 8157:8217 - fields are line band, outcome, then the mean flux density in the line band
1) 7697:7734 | 0.067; 2.09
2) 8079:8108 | 0.020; 2.12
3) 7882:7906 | 0.031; 2.13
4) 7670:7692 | 0.039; 2.15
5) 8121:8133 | -0.062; 2.28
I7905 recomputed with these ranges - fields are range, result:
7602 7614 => 2.18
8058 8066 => 2.19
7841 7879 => 2.17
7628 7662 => 2.15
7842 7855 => 2.15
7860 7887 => 2.2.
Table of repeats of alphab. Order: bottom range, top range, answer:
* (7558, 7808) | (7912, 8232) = 1.00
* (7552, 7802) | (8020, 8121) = 1.01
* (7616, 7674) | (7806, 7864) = 1.01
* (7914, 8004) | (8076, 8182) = 1.04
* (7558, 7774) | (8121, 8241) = 1.01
